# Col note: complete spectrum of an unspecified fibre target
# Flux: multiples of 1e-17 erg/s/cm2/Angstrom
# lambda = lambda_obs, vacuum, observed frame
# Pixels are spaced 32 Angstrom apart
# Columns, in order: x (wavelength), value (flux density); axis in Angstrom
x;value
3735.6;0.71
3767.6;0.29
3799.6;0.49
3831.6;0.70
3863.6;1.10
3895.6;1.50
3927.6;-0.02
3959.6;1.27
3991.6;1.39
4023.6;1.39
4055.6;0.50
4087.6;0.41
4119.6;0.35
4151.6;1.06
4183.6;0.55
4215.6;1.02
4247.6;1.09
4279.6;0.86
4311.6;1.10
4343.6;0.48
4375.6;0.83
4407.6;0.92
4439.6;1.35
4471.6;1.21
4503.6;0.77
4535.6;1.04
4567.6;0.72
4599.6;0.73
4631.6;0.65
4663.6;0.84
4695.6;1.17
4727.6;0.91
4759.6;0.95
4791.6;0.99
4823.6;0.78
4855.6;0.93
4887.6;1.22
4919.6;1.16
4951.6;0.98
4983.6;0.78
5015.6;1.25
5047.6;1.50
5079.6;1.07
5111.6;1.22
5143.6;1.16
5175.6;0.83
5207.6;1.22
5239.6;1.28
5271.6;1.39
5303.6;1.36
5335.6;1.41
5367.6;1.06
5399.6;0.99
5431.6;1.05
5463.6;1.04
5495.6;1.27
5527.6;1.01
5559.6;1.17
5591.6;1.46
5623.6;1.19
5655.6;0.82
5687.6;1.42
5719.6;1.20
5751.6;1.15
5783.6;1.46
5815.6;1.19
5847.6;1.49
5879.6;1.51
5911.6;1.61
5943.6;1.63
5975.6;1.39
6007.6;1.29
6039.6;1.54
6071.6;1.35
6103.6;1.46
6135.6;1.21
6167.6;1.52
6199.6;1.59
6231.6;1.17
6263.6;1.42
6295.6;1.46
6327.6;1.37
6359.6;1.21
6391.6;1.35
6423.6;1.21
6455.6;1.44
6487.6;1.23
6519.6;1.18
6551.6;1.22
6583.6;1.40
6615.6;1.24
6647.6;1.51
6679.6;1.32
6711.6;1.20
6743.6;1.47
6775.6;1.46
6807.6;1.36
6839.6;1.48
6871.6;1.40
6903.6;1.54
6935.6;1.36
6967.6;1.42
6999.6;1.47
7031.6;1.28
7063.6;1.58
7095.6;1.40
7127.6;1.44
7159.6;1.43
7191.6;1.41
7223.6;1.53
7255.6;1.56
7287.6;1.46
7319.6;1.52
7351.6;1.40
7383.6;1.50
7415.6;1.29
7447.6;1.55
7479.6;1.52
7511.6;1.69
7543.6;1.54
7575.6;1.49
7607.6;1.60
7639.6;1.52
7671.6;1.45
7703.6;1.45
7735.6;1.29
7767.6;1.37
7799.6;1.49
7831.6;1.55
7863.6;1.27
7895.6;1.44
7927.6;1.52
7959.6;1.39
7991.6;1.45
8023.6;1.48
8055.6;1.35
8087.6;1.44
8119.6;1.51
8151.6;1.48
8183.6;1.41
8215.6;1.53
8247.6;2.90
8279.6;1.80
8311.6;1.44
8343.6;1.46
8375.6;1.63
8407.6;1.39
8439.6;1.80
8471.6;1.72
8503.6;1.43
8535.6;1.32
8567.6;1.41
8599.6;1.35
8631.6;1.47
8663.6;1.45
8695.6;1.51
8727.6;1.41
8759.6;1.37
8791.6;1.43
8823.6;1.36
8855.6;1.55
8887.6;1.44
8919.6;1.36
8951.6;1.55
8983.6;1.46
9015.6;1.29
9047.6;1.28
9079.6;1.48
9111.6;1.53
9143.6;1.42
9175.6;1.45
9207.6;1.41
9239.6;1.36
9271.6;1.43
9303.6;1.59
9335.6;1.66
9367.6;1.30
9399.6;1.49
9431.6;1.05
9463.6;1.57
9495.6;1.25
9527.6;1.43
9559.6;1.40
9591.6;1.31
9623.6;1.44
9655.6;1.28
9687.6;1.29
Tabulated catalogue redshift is 0.257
